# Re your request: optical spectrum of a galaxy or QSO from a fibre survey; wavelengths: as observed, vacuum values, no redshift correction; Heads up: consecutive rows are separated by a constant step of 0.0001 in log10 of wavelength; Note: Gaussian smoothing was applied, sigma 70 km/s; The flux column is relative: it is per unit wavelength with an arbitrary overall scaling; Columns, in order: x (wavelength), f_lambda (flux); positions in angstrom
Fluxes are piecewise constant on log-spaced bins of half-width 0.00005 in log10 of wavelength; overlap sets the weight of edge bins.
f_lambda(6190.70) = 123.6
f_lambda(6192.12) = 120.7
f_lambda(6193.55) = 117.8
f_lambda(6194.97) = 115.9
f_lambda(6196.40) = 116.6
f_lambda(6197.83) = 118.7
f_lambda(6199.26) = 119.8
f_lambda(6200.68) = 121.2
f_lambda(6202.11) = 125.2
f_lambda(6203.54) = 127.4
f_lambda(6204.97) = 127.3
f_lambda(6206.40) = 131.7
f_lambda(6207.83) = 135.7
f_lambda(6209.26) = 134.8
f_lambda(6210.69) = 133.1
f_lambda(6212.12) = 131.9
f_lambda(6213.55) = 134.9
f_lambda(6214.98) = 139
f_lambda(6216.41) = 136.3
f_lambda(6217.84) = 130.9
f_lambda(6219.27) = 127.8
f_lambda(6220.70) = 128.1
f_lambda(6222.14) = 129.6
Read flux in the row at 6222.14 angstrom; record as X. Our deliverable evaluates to 129.6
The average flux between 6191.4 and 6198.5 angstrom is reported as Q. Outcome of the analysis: 118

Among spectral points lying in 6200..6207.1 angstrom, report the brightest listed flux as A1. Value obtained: 131.7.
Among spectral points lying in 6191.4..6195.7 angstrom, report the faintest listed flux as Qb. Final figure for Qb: 115.9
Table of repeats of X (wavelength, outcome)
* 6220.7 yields 128.1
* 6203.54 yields 127.4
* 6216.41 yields 136.3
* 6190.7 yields 123.6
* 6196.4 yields 116.6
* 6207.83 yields 135.7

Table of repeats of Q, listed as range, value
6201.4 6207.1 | 128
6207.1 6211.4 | 134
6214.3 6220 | 134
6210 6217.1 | 135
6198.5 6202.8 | 122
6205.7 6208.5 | 134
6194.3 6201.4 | 118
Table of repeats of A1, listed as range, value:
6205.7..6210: 135.7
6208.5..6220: 139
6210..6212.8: 133.1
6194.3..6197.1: 116.6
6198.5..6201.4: 121.2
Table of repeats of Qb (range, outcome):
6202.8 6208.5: 127.3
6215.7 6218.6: 130.9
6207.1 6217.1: 131.9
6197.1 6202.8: 118.7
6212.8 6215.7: 134.9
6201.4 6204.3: 125.2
